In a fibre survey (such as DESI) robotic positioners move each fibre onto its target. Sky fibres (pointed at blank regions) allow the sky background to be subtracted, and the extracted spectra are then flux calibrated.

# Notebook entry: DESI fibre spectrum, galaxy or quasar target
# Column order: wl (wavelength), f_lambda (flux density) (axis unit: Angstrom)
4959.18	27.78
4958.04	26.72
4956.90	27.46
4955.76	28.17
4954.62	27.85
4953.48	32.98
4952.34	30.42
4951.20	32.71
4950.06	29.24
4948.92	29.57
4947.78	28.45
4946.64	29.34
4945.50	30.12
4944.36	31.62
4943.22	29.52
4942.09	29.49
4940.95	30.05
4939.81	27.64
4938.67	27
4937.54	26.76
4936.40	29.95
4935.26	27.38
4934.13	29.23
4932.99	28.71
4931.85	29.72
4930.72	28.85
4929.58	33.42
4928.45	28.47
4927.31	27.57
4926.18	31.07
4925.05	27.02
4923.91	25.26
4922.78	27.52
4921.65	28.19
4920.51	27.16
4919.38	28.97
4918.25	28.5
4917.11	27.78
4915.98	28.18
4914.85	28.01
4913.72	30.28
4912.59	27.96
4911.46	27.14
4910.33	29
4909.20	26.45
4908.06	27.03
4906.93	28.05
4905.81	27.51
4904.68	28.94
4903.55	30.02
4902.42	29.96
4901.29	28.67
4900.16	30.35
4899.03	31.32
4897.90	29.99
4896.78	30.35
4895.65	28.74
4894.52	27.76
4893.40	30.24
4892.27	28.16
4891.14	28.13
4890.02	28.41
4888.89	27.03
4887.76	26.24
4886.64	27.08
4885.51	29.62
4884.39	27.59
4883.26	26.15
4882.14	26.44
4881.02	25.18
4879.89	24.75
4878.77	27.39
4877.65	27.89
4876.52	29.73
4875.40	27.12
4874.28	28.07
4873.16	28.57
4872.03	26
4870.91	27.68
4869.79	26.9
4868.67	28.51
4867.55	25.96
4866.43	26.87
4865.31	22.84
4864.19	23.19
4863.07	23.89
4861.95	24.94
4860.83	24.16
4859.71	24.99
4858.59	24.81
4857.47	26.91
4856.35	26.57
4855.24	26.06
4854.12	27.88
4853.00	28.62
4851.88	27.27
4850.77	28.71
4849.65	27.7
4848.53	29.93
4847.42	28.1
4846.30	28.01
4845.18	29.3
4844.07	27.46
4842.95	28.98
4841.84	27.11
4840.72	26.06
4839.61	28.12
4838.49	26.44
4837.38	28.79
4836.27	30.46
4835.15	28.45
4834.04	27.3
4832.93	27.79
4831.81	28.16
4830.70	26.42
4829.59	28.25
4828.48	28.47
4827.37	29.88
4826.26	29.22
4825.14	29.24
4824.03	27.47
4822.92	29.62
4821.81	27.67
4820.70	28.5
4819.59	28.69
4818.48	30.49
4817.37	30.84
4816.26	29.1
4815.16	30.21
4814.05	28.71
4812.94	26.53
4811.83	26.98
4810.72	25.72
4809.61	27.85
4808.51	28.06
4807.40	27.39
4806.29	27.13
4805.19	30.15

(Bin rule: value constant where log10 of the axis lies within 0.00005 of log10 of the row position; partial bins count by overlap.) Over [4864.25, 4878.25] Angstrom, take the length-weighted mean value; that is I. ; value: 27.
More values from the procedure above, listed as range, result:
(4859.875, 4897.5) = 27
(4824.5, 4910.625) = 27.7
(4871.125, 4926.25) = 28.1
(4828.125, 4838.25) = 28.2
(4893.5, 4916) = 28.8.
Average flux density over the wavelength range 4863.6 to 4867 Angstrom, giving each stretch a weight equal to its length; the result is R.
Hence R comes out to 24.3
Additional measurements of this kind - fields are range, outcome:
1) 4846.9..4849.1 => 29.1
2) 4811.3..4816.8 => 28.3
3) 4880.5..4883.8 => 26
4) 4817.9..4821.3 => 29.2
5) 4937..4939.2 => 27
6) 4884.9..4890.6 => 27.7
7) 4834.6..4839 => 28.6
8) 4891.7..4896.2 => 28.7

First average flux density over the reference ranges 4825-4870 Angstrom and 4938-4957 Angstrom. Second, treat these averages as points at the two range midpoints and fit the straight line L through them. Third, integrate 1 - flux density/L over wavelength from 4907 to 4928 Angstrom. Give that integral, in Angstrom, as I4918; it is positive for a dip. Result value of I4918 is 0.7 Angstrom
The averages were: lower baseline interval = 27.3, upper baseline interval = 29.6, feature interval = 27.9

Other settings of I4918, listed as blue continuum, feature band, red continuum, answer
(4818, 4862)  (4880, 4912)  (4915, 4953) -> 0.3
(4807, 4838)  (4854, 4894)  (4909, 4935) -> 2.5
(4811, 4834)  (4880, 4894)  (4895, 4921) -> 0.6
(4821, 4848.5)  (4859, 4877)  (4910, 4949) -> 1.4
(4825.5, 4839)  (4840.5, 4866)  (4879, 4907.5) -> 1.5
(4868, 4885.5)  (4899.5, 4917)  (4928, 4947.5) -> -0.1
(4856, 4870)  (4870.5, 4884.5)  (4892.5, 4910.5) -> -0.2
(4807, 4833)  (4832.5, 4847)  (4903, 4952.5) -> 0.2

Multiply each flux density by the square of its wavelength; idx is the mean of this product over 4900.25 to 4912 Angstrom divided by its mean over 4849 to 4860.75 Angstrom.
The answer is 1.08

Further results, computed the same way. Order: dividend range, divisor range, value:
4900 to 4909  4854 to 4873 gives 1.13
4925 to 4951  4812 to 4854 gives 1.07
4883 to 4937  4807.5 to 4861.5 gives 1.05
